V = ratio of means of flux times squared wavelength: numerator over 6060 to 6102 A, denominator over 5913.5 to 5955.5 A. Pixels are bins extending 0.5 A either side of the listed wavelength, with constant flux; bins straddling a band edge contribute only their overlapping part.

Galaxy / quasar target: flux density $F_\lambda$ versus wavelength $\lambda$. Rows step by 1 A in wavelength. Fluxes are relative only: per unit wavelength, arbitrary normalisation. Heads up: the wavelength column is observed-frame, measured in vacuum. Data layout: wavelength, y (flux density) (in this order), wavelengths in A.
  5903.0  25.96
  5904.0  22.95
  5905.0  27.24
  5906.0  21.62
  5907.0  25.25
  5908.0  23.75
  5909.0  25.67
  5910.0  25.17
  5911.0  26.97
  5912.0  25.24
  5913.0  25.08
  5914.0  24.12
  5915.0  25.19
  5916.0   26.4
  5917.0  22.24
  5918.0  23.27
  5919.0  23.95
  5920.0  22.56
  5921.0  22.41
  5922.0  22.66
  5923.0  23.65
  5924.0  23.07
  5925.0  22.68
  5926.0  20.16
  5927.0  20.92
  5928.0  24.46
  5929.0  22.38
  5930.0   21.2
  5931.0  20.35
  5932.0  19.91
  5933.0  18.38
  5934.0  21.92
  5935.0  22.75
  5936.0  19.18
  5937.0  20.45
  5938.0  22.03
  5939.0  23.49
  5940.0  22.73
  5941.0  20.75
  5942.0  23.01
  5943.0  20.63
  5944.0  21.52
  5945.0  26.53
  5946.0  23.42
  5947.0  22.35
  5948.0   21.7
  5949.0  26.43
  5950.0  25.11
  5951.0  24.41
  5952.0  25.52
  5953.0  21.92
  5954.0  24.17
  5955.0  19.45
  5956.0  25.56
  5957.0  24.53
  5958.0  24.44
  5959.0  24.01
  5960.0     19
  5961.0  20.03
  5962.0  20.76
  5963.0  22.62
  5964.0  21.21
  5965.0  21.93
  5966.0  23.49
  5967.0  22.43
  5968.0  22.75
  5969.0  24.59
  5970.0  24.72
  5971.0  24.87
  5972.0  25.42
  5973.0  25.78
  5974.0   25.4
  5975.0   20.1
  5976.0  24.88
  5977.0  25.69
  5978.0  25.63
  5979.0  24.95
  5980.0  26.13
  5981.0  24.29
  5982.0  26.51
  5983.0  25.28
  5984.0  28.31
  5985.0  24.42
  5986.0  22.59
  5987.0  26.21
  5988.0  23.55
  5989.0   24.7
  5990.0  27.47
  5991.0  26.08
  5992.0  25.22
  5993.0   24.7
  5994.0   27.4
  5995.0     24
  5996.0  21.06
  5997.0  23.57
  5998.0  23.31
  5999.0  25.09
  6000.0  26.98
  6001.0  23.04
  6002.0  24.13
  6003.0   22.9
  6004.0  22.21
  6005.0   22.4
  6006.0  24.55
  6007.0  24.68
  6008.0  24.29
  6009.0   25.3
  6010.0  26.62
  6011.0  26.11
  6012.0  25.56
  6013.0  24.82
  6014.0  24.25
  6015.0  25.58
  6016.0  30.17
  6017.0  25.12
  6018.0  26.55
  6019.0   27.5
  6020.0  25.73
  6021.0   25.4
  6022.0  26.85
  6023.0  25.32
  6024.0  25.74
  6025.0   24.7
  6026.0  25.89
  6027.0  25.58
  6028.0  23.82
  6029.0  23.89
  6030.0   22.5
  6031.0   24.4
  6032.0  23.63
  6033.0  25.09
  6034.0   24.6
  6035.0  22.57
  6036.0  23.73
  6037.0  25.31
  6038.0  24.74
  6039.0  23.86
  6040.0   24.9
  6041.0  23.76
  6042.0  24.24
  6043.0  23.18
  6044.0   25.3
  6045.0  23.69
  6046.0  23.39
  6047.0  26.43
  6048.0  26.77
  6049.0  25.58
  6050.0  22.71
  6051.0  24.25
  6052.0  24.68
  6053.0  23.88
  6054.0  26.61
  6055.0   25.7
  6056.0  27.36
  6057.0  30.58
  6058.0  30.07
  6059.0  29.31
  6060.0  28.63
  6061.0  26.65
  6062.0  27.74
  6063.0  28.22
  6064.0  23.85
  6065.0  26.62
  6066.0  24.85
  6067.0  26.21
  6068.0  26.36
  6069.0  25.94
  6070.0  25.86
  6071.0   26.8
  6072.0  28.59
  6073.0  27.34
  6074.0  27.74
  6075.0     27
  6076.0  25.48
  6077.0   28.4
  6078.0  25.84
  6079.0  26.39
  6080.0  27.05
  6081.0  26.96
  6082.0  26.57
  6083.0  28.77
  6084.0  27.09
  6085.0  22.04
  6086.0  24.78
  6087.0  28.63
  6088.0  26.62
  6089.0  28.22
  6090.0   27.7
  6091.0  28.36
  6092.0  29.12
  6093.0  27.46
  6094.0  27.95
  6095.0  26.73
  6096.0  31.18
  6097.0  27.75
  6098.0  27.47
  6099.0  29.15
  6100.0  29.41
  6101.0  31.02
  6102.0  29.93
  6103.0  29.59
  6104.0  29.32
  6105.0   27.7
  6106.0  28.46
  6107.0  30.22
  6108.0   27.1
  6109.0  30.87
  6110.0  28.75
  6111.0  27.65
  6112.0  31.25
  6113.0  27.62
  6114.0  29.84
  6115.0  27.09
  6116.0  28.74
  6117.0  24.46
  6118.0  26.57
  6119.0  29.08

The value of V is 1.3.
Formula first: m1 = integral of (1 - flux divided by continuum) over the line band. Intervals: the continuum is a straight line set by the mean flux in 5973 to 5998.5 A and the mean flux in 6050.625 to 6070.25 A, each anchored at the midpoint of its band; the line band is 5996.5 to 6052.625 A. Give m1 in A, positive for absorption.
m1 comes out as 2.3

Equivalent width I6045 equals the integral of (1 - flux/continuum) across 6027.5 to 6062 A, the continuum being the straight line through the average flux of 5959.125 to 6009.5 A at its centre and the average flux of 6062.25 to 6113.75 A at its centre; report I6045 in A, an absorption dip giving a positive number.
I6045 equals 1.3 A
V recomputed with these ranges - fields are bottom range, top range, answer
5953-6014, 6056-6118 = 1.19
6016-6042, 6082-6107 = 1.15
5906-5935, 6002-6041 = 1.11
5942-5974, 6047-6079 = 1.18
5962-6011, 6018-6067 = 1.06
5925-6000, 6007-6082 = 1.13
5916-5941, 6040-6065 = 1.23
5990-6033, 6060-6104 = 1.12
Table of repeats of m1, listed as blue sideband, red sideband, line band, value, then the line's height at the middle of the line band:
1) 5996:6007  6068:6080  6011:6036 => -0.55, 24.7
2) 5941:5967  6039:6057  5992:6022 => -1.11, 24.1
